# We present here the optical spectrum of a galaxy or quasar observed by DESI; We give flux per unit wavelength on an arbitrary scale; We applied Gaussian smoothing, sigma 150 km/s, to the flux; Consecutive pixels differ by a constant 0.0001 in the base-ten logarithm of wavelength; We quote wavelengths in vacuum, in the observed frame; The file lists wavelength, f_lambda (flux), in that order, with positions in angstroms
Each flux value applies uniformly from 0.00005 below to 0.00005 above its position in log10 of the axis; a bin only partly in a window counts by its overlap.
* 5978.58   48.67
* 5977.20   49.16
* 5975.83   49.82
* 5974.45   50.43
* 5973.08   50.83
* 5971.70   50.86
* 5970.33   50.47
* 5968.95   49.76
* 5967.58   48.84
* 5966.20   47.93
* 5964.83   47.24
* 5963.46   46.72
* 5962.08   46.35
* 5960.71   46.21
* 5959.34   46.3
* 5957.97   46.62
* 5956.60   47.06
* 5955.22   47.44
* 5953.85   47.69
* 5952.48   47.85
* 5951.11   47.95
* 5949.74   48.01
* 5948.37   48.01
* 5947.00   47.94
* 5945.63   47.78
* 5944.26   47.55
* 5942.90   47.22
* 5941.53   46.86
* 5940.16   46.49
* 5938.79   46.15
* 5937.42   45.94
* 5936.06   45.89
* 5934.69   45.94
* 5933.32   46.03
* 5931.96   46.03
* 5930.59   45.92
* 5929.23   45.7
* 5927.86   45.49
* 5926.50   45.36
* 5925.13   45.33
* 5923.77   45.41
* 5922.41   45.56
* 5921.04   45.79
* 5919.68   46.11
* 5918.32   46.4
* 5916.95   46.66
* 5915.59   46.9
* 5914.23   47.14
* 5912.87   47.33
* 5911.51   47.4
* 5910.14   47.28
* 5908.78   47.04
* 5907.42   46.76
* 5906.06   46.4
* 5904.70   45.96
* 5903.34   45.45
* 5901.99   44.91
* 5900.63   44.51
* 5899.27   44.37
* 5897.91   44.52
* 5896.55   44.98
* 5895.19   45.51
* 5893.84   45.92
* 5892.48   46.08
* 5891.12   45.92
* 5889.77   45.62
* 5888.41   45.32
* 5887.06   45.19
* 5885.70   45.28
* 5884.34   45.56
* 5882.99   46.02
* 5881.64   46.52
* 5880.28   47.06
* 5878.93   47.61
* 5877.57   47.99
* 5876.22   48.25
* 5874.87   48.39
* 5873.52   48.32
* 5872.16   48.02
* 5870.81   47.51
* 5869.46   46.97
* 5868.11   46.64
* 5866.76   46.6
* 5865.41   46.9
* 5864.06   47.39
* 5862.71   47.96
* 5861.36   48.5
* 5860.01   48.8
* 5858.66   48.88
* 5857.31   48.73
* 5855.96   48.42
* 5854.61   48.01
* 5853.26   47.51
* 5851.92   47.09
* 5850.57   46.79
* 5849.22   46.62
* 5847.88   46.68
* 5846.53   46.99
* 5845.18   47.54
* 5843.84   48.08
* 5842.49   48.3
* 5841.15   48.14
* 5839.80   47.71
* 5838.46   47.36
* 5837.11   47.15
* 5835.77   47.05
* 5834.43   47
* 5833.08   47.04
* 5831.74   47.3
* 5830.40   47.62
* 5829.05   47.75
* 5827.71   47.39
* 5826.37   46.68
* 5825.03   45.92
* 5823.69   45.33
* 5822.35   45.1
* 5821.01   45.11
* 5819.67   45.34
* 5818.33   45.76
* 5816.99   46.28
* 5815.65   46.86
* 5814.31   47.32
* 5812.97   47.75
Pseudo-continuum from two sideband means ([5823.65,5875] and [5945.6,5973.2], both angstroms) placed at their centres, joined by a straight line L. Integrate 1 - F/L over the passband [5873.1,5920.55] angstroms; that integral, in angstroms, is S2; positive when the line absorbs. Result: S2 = 1.4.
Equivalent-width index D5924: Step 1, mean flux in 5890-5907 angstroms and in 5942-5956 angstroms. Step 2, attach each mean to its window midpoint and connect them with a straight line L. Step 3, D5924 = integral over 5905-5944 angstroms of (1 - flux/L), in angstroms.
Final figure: 0.2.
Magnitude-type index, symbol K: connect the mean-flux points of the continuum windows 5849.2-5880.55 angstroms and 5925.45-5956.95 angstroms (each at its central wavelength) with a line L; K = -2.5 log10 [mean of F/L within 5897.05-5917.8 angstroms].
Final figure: 0.02 mag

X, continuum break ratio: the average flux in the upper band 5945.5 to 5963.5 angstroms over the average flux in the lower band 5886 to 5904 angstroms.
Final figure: 1.0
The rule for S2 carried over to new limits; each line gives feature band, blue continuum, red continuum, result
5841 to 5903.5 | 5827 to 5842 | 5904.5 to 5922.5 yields 0.3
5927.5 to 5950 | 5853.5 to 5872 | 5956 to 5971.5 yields 0.5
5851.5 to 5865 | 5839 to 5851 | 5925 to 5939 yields -0.3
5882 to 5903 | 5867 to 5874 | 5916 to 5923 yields 0.7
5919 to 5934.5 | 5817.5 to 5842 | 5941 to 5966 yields 0.5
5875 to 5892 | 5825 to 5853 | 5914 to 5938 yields 0.1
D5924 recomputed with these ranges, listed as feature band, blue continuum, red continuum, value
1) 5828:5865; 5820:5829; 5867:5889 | -1.0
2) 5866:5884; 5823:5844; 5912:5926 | -0.2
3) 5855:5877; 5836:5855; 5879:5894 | -0.6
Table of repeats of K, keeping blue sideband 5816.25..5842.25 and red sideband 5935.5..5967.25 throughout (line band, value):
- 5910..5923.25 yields 0.010 mag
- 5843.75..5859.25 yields -0.018 mag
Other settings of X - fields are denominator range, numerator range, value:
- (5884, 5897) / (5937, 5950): 1.04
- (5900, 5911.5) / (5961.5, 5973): 1.05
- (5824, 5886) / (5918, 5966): 0.98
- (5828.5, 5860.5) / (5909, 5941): 0.97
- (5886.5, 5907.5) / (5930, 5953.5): 1.03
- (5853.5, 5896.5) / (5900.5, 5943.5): 0.98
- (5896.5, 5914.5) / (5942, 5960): 1.03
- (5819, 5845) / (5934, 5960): 1.00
